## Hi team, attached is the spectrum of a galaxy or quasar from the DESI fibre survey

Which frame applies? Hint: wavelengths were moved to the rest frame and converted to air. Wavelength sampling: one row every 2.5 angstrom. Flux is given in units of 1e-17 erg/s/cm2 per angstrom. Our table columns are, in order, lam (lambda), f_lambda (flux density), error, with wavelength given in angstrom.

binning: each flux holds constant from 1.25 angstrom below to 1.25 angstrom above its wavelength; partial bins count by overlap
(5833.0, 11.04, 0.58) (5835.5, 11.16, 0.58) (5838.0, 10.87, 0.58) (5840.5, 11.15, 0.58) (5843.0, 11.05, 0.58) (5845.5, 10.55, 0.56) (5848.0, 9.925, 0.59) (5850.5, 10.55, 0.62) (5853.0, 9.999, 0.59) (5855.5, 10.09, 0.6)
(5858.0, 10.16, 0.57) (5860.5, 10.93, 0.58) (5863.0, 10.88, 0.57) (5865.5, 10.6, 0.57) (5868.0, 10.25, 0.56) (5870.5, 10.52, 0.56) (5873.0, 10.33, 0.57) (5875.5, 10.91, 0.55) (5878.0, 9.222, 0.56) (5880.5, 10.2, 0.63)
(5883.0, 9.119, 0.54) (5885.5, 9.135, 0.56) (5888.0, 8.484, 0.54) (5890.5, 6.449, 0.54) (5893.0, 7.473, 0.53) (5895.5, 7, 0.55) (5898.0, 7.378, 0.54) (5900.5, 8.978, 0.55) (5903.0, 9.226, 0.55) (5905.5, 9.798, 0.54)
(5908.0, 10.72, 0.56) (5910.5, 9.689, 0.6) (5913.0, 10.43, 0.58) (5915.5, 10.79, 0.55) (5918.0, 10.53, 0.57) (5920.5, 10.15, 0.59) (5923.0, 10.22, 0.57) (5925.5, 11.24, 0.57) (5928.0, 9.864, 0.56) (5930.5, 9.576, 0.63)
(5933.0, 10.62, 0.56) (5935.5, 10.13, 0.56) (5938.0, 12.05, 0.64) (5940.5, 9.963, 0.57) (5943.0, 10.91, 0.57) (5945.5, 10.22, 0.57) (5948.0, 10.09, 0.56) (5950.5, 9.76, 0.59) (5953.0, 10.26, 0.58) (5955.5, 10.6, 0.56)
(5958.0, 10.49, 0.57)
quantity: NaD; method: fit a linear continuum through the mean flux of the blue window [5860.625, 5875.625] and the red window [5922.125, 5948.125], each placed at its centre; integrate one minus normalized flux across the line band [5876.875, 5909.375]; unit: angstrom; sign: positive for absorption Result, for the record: 5.6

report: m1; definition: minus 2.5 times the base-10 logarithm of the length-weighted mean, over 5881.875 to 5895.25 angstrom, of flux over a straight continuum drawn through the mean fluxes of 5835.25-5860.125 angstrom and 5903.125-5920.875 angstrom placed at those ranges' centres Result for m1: 0.27 mag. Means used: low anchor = 10.5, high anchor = 10.2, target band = 8.04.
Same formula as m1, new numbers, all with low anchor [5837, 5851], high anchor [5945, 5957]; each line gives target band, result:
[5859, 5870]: -0.01 mag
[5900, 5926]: 0.02 mag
